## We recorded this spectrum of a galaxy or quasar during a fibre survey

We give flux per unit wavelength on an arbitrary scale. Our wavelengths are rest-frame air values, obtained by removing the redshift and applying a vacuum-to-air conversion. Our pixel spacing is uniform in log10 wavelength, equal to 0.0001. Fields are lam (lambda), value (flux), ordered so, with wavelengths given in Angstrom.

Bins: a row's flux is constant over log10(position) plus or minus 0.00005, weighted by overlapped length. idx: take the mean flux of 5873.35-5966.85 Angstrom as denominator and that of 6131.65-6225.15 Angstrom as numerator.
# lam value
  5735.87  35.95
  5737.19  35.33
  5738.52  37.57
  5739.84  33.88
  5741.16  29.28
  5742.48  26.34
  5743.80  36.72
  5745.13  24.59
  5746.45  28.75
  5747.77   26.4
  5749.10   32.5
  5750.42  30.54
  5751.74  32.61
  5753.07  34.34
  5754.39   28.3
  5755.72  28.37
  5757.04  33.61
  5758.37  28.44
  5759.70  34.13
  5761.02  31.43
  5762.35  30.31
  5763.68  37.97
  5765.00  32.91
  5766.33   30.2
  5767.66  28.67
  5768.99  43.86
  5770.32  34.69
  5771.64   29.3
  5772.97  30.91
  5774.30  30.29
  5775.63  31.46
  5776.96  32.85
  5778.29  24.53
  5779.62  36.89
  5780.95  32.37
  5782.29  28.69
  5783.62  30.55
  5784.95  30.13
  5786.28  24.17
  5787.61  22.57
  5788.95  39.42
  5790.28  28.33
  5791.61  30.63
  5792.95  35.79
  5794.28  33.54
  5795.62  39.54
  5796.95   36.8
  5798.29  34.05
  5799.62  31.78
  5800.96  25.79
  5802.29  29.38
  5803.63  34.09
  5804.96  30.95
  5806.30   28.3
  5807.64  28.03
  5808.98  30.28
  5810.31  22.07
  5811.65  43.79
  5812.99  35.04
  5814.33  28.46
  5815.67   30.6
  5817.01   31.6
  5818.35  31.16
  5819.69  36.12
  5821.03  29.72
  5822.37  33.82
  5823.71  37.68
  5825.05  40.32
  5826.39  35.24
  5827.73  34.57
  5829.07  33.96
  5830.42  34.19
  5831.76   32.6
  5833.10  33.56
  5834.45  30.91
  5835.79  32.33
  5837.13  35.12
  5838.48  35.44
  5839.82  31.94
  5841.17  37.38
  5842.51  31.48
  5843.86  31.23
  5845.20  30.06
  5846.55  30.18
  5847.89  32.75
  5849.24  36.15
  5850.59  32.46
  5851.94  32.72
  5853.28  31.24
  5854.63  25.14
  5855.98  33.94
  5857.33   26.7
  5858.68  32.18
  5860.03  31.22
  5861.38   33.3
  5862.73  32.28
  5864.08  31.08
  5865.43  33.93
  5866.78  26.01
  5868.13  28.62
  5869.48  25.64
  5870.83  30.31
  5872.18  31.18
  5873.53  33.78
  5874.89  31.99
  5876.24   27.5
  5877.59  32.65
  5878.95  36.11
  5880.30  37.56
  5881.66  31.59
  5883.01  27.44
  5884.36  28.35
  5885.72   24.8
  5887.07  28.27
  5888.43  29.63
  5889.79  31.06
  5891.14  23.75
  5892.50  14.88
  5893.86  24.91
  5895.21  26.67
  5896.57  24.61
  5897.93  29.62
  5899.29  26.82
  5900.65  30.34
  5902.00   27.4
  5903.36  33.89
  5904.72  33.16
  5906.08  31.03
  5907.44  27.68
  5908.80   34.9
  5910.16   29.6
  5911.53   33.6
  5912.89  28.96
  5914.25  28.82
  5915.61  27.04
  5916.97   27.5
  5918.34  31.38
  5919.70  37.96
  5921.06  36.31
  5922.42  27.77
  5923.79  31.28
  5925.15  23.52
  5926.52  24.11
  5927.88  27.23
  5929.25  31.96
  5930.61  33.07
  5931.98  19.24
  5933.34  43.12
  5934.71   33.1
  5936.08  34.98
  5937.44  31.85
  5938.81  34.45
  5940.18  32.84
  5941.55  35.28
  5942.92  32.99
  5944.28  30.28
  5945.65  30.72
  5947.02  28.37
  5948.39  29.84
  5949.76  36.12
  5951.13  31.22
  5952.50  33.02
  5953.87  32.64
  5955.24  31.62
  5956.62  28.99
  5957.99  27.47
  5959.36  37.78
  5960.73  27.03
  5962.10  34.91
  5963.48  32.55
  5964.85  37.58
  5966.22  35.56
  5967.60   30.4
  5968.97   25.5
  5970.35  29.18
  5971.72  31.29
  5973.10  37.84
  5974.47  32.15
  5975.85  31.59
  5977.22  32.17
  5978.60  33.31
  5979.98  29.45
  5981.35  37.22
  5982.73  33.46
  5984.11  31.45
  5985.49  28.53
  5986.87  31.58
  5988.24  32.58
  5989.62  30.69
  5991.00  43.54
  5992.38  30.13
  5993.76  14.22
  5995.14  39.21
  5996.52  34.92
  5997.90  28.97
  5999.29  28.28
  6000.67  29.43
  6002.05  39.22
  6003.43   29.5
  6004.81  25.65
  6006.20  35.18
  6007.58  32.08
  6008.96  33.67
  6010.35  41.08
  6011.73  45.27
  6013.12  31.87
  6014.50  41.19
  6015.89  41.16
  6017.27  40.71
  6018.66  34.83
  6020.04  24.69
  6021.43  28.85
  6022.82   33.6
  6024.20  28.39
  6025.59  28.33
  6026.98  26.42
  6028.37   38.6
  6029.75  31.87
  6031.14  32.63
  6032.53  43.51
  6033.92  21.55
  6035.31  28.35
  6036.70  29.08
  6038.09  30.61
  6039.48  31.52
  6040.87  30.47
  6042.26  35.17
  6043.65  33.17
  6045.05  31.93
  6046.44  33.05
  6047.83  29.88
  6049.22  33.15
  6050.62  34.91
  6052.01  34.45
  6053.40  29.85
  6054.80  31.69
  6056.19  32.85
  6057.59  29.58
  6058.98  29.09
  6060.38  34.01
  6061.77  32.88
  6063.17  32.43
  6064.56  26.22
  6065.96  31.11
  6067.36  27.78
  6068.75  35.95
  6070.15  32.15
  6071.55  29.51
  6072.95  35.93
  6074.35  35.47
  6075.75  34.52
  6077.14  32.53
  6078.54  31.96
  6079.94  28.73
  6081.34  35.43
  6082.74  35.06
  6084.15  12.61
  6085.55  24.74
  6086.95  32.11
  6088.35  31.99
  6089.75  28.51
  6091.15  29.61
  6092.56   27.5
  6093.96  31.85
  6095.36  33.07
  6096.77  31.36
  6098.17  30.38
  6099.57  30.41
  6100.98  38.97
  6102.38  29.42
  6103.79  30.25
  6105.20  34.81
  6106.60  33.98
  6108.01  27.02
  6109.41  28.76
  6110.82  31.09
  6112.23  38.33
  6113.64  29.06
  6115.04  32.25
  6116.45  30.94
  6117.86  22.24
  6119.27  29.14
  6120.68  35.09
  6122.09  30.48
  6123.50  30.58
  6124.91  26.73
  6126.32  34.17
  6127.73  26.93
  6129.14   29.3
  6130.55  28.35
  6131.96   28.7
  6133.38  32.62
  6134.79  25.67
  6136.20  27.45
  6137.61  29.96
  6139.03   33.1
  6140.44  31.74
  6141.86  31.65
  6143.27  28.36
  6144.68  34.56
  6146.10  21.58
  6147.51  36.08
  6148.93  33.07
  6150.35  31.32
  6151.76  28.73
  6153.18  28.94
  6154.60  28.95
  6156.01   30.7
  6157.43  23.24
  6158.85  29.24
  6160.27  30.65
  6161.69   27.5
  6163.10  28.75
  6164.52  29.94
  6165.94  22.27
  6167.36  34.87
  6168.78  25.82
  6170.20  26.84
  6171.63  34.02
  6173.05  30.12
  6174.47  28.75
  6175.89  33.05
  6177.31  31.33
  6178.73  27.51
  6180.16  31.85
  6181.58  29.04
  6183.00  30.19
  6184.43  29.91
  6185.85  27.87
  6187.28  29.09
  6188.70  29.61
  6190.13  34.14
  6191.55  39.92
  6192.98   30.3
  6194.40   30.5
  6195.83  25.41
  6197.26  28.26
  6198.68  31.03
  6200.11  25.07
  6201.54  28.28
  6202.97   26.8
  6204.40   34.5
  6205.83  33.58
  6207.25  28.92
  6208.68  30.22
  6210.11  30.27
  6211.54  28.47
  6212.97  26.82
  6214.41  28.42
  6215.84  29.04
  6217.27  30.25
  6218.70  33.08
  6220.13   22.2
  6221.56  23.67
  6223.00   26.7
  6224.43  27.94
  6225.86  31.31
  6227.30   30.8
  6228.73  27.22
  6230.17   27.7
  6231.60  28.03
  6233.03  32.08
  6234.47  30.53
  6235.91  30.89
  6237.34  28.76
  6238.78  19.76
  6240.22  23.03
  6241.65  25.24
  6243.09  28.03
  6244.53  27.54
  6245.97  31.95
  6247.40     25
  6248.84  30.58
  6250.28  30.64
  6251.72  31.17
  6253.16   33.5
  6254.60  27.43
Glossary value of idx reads 0.96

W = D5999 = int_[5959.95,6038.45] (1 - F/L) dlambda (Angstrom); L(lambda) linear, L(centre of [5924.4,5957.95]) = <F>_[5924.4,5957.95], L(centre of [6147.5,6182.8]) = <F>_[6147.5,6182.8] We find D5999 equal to -4.4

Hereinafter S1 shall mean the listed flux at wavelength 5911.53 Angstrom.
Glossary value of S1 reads 33.6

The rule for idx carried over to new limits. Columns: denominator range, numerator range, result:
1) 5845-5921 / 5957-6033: 1.09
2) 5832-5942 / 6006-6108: 1.05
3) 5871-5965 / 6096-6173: 0.99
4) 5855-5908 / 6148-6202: 1.01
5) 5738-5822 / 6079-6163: 0.95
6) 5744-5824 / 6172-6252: 0.92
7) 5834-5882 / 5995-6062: 1.03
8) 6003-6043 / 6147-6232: 0.89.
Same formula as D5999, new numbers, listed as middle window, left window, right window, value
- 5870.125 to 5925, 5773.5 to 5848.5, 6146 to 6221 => 3.3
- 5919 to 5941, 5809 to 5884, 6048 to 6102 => 0.3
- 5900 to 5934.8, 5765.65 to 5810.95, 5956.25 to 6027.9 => 1.7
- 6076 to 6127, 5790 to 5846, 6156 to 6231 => -0.8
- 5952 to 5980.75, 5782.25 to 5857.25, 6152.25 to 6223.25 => -0.8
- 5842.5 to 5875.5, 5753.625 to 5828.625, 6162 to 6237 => 0.6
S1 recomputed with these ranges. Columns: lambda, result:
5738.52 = 37.57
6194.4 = 30.5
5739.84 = 33.88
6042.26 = 35.17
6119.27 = 29.14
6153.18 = 28.94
